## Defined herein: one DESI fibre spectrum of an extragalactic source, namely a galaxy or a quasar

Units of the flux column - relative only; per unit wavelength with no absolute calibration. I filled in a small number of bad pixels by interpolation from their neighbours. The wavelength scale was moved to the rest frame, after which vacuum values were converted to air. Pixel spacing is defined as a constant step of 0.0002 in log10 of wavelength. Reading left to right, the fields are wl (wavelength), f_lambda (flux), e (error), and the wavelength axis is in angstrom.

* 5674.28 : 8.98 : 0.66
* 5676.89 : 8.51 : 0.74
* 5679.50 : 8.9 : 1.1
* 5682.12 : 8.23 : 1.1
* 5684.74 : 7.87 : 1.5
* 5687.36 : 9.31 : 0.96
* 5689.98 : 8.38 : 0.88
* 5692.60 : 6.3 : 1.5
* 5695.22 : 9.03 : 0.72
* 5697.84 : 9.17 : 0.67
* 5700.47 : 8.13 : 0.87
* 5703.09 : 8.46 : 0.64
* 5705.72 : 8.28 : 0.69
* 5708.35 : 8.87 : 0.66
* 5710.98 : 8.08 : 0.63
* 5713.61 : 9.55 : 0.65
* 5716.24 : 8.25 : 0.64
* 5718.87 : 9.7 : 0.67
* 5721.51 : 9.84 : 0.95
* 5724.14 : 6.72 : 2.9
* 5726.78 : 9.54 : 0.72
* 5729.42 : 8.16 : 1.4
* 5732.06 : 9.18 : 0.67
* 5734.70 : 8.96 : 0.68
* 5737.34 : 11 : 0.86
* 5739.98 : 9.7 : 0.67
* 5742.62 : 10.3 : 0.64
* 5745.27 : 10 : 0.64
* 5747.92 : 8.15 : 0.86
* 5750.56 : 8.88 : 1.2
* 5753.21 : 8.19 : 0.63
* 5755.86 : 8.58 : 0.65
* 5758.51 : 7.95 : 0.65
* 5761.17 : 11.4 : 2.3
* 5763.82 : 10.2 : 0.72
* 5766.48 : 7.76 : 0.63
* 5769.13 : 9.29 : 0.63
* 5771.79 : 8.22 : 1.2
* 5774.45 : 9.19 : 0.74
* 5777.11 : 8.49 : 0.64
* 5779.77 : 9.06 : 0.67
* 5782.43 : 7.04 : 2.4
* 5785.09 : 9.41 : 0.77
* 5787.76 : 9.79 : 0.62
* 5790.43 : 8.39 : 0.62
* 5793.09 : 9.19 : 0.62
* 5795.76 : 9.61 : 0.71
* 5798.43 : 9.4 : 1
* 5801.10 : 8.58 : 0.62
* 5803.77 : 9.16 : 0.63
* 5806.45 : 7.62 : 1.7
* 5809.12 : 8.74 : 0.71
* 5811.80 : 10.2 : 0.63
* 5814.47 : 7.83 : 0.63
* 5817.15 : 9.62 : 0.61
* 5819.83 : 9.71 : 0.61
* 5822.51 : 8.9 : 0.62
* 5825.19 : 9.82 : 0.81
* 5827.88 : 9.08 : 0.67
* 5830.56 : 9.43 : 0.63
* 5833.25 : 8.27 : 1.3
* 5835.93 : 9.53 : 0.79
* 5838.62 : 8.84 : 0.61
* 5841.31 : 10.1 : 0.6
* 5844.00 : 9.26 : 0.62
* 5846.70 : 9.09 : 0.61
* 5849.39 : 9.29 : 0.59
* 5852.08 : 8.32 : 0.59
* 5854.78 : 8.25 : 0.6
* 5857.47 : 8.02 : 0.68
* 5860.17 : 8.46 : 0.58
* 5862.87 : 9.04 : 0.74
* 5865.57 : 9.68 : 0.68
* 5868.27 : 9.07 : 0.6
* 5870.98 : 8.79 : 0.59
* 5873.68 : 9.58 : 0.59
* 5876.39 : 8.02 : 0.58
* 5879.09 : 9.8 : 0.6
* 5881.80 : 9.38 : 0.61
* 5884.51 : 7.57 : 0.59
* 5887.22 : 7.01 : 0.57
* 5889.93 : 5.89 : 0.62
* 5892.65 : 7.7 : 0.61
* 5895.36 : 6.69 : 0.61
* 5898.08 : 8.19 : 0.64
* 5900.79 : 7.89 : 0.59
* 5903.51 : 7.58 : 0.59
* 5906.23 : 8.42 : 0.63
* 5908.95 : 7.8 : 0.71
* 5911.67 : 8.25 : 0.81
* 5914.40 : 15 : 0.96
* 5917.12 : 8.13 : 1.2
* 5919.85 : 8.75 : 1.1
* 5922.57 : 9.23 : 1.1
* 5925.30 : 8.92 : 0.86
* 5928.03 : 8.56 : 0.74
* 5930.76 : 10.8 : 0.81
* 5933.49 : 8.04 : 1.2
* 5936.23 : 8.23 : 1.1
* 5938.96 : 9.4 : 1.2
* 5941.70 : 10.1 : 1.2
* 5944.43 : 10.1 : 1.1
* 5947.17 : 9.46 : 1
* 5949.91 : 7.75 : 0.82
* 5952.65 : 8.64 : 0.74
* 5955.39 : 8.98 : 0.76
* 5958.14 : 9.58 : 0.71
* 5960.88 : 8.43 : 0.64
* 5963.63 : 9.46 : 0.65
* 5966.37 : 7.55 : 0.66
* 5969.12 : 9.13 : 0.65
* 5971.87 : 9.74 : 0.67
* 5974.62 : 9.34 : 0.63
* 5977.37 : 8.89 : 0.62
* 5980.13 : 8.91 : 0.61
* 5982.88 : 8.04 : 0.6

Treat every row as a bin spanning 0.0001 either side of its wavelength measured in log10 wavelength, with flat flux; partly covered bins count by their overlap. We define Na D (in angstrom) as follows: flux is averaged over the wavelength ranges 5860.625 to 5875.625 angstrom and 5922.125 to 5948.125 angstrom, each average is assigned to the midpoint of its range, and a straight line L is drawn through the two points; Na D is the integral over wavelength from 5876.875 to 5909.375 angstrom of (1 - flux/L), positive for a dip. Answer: 4.8 angstrom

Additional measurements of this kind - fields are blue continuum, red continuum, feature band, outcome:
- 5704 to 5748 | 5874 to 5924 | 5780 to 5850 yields -2.6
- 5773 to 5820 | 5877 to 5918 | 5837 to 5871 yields -1.4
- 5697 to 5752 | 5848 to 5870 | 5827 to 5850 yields -1.1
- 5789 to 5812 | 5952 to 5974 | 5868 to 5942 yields 2.5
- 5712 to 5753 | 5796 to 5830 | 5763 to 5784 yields 1.1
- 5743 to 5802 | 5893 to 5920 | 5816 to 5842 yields -1.4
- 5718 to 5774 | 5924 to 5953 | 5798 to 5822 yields 0.4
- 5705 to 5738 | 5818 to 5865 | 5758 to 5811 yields 0.1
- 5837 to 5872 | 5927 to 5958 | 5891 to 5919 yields 1.6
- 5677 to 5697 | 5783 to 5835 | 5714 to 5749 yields -2.5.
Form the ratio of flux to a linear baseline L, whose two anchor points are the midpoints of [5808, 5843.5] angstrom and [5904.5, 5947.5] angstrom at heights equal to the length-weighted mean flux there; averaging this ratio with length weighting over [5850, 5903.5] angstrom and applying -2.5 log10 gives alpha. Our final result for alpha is 0.12 mag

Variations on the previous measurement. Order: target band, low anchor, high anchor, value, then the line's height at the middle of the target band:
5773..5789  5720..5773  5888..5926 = 0.02 mag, 8.96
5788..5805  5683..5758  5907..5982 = -0.02 mag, 8.91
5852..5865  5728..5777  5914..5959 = 0.09 mag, 9.22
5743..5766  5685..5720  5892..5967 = -0.07 mag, 8.62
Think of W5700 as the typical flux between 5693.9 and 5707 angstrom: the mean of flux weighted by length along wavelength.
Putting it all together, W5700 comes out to 8.61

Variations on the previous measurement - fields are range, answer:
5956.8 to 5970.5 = 8.83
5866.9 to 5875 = 9.15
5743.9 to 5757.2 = 8.76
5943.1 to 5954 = 8.98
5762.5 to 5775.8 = 8.93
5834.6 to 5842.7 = 9.49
